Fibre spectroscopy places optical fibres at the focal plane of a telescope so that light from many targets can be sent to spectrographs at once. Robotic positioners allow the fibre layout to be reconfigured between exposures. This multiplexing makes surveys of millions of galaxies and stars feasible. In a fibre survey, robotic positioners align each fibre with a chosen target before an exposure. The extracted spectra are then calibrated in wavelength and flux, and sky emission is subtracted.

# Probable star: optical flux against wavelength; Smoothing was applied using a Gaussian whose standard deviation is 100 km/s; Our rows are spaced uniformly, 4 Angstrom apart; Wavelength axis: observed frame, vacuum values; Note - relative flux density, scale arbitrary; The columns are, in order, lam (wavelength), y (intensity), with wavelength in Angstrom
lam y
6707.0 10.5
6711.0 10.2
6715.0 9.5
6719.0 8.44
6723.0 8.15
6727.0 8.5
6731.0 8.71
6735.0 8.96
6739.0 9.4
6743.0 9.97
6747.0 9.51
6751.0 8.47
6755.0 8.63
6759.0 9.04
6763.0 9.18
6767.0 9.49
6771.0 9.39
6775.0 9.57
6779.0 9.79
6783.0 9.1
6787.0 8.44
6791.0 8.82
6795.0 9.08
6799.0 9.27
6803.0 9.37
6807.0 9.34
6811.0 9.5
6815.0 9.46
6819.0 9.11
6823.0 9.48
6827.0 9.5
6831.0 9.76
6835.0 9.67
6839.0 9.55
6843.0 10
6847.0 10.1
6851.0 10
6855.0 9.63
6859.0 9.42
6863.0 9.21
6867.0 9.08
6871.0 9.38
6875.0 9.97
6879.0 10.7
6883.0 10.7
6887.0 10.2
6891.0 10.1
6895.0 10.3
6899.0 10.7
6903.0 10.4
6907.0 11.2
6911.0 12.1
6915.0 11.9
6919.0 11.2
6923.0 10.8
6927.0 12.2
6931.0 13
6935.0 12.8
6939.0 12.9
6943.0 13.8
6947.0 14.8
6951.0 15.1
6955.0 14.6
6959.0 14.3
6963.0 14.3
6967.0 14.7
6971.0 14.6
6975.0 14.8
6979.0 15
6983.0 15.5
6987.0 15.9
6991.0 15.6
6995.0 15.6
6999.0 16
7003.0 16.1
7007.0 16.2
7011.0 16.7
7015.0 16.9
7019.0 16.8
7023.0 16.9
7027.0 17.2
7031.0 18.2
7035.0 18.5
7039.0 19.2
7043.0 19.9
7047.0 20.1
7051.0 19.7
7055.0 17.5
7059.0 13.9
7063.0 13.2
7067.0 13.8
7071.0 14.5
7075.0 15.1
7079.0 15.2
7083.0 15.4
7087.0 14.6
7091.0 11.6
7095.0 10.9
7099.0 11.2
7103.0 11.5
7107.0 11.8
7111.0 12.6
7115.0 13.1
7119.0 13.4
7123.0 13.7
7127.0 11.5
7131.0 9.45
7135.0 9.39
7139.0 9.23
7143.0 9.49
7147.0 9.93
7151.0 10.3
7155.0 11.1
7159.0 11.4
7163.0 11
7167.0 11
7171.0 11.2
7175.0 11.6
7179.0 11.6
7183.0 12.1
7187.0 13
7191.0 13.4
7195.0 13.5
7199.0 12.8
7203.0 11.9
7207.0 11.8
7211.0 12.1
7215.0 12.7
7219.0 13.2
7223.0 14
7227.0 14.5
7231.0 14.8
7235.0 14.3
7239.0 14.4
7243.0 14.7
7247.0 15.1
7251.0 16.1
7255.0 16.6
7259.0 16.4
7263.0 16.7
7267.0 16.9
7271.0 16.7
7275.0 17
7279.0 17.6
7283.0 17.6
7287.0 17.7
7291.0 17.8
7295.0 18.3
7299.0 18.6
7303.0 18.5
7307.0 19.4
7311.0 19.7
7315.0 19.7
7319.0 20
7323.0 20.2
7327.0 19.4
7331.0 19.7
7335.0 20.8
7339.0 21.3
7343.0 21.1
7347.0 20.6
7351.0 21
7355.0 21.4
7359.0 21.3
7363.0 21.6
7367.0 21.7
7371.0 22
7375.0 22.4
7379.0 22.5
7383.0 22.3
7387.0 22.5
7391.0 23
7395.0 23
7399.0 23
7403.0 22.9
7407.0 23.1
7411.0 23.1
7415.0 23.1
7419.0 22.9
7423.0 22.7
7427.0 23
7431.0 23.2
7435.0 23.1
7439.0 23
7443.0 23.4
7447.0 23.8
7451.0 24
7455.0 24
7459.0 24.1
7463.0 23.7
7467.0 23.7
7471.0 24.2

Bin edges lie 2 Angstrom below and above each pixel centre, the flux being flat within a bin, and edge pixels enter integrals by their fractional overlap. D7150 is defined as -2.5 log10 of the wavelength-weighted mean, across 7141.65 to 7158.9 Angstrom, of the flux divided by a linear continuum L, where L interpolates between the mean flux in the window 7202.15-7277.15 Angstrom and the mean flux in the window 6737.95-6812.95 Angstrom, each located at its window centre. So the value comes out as 0.304 mag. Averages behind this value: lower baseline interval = 9.23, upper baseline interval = 14.8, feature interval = 10.4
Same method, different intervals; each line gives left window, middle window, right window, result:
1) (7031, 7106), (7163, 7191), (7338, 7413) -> 0.442 mag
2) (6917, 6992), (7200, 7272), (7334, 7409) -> 0.313 mag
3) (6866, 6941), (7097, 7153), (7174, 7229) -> 0.104 mag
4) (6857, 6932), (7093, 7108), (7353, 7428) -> 0.346 mag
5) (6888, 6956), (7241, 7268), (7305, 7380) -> 0.184 mag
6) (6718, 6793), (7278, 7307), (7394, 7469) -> 0.127 mag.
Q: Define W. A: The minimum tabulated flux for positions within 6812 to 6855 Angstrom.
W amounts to 9.11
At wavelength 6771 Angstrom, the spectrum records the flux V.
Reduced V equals 9.39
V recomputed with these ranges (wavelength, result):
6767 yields 9.49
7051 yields 19.7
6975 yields 14.8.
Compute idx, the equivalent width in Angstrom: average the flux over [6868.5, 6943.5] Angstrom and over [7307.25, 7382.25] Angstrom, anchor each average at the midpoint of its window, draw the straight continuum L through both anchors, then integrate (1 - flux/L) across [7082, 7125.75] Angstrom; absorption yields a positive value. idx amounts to 8.28 Angstrom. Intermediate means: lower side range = 11.2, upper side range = 20.9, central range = 12.6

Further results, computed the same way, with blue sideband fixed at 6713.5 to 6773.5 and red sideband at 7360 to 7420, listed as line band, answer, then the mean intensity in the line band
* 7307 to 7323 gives 0.92 Angstrom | 19.8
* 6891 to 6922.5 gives 3.58 Angstrom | 11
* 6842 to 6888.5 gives 6.89 Angstrom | 9.86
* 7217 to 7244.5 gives 7.12 Angstrom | 14.3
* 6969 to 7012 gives -4.25 Angstrom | 15.6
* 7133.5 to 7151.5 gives 8.04 Angstrom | 9.62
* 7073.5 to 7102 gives 5.07 Angstrom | 13.3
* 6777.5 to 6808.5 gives 2.84 Angstrom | 9.14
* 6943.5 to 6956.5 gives -1.33 Angstrom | 14.7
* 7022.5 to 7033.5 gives -1.88 Angstrom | 17.6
